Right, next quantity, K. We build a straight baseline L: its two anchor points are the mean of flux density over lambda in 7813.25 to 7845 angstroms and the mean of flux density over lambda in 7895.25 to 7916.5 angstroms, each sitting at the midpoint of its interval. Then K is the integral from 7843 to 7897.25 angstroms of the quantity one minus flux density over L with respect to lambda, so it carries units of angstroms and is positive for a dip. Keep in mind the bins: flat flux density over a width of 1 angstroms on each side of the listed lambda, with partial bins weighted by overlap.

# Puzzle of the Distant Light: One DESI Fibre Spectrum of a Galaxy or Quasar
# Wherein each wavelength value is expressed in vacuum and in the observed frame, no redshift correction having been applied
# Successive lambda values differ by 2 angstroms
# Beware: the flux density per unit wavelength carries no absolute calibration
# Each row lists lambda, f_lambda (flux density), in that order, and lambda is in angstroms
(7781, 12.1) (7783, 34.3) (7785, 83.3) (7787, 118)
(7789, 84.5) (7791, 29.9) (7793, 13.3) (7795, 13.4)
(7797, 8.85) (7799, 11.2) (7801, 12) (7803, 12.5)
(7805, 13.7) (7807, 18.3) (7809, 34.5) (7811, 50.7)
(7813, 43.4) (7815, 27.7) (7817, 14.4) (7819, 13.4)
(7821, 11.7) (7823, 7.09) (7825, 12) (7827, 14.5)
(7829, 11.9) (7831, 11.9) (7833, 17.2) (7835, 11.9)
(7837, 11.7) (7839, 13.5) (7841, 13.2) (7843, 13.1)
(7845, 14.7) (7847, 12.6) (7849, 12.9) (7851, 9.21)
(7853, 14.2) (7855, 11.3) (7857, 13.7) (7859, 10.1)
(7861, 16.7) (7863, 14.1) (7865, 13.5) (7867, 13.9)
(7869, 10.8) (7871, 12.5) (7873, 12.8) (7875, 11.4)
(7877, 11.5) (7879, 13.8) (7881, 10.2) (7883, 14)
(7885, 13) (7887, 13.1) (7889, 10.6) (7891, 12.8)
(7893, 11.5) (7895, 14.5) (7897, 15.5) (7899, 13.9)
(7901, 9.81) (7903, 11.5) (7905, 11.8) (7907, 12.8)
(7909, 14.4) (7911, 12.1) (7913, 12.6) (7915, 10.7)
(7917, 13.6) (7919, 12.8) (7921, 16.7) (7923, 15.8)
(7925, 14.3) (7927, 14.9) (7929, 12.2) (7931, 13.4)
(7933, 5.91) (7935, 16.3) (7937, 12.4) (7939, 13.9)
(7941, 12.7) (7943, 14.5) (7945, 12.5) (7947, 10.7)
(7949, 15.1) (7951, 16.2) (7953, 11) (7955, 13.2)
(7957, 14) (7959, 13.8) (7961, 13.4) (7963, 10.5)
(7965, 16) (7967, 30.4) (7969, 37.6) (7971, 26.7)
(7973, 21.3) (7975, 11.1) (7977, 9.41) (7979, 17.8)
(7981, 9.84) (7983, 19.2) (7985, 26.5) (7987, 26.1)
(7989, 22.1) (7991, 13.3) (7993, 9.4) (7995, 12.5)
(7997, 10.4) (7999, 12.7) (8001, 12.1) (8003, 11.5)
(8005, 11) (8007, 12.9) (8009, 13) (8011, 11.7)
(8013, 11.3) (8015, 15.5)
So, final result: 2.8 angstroms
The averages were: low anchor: 14.4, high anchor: 12.6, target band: 12.7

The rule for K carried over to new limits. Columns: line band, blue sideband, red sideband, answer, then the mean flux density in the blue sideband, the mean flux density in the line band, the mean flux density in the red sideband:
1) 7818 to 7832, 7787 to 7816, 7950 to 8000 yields 8.1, 29.9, 11.8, 17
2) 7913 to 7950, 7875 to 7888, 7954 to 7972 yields 7.8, 12.5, 13.2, 19.5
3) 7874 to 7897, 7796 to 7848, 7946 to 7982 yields 5.7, 16.8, 12.5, 16.6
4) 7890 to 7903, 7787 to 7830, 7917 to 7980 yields 4.0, 24.1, 12.9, 15.3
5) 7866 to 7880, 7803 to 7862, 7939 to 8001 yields 3.4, 16.5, 12.4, 16.2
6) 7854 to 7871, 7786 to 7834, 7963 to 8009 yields 7.3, 25.3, 13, 17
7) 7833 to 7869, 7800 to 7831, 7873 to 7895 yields 6.2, 19.6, 13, 12.3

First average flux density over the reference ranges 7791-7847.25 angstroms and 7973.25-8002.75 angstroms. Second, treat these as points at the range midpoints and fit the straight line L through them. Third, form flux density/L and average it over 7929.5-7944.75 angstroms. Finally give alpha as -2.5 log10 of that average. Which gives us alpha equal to 0.23 mag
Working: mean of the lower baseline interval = 16.9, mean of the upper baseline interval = 15.2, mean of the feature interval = 12.7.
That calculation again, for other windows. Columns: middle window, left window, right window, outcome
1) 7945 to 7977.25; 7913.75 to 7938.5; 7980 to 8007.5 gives -0.19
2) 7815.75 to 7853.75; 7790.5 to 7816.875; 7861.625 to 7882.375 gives 0.34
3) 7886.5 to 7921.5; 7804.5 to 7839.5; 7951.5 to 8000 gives 0.37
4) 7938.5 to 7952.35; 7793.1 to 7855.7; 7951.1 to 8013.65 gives 0.17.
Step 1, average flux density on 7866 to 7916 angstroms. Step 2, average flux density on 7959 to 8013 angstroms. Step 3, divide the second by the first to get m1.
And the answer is 1.3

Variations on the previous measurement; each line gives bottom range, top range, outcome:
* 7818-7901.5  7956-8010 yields 1.30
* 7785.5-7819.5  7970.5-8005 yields 0.50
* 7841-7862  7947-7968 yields 1.18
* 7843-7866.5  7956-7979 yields 1.42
